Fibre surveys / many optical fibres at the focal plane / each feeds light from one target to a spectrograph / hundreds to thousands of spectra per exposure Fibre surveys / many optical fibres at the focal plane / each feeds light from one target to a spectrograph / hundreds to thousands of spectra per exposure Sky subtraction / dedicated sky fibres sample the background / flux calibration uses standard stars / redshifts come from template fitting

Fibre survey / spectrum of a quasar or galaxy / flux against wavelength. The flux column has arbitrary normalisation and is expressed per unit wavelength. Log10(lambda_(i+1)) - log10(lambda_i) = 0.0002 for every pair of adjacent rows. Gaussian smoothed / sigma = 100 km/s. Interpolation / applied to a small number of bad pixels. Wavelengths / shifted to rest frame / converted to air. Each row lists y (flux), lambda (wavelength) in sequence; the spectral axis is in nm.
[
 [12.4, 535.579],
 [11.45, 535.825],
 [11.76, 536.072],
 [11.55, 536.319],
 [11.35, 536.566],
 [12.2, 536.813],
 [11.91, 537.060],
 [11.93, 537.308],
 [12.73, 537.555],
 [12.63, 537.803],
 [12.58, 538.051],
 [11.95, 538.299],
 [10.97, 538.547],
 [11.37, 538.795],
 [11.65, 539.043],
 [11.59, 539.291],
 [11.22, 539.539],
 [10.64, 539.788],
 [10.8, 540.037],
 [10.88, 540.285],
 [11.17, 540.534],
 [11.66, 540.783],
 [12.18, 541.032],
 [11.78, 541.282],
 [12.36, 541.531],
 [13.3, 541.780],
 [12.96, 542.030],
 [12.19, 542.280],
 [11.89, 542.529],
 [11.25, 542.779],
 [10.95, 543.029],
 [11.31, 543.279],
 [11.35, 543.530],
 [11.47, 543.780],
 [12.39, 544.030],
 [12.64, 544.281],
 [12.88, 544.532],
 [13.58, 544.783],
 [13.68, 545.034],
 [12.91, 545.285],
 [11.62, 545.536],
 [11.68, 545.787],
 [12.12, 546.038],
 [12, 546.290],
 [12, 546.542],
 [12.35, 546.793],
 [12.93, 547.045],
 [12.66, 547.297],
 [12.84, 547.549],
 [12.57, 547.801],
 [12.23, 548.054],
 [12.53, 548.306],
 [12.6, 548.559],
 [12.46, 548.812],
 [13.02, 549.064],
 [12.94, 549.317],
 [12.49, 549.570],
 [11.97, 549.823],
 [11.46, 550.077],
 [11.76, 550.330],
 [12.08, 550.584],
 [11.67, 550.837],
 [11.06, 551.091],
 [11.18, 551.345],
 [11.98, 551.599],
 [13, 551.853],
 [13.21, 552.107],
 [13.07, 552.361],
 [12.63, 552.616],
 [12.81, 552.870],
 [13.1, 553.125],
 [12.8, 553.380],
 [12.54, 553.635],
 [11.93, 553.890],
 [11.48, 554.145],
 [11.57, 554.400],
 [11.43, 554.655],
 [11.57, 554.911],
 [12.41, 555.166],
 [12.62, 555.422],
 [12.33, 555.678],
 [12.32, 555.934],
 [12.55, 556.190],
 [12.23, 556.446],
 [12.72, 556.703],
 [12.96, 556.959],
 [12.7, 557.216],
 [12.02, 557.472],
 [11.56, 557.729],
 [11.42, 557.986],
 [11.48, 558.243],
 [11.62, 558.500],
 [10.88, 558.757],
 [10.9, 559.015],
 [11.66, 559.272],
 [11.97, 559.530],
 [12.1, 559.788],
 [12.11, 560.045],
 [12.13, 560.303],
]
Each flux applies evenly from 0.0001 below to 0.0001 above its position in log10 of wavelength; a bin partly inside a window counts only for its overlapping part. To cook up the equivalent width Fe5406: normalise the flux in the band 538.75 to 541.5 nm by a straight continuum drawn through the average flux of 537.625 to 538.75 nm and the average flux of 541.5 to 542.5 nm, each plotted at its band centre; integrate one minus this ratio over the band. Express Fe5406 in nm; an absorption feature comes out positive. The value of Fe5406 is 0.21 nm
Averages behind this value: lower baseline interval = 12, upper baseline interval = 12.7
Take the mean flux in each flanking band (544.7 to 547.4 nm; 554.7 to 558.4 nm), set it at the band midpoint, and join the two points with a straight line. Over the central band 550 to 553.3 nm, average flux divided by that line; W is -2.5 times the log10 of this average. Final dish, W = 0.01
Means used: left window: 12.5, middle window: 12.3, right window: 12.2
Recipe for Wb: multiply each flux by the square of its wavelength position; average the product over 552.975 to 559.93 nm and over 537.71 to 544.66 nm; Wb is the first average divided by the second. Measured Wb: 1.1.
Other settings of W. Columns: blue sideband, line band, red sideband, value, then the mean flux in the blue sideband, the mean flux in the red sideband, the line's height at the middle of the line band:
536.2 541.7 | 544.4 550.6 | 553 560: -0.05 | 11.7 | 12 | 11.9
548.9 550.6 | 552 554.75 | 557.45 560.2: -0.04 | 12.3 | 11.6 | 12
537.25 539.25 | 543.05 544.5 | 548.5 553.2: 0.03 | 12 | 12.3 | 12.1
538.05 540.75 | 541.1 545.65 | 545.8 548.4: -0.03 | 11.3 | 12.4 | 11.9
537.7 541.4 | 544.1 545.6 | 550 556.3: -0.10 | 11.5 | 12.2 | 11.8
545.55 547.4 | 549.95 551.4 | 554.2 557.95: 0.06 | 12.2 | 12.2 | 12.2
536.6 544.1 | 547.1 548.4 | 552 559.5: -0.06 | 11.8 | 12.1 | 11.9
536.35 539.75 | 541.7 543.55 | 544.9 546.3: 0.02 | 11.8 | 12.4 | 12.2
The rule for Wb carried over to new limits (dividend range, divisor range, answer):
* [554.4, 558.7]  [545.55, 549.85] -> 1.00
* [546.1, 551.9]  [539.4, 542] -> 1.08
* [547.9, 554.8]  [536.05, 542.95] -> 1.09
